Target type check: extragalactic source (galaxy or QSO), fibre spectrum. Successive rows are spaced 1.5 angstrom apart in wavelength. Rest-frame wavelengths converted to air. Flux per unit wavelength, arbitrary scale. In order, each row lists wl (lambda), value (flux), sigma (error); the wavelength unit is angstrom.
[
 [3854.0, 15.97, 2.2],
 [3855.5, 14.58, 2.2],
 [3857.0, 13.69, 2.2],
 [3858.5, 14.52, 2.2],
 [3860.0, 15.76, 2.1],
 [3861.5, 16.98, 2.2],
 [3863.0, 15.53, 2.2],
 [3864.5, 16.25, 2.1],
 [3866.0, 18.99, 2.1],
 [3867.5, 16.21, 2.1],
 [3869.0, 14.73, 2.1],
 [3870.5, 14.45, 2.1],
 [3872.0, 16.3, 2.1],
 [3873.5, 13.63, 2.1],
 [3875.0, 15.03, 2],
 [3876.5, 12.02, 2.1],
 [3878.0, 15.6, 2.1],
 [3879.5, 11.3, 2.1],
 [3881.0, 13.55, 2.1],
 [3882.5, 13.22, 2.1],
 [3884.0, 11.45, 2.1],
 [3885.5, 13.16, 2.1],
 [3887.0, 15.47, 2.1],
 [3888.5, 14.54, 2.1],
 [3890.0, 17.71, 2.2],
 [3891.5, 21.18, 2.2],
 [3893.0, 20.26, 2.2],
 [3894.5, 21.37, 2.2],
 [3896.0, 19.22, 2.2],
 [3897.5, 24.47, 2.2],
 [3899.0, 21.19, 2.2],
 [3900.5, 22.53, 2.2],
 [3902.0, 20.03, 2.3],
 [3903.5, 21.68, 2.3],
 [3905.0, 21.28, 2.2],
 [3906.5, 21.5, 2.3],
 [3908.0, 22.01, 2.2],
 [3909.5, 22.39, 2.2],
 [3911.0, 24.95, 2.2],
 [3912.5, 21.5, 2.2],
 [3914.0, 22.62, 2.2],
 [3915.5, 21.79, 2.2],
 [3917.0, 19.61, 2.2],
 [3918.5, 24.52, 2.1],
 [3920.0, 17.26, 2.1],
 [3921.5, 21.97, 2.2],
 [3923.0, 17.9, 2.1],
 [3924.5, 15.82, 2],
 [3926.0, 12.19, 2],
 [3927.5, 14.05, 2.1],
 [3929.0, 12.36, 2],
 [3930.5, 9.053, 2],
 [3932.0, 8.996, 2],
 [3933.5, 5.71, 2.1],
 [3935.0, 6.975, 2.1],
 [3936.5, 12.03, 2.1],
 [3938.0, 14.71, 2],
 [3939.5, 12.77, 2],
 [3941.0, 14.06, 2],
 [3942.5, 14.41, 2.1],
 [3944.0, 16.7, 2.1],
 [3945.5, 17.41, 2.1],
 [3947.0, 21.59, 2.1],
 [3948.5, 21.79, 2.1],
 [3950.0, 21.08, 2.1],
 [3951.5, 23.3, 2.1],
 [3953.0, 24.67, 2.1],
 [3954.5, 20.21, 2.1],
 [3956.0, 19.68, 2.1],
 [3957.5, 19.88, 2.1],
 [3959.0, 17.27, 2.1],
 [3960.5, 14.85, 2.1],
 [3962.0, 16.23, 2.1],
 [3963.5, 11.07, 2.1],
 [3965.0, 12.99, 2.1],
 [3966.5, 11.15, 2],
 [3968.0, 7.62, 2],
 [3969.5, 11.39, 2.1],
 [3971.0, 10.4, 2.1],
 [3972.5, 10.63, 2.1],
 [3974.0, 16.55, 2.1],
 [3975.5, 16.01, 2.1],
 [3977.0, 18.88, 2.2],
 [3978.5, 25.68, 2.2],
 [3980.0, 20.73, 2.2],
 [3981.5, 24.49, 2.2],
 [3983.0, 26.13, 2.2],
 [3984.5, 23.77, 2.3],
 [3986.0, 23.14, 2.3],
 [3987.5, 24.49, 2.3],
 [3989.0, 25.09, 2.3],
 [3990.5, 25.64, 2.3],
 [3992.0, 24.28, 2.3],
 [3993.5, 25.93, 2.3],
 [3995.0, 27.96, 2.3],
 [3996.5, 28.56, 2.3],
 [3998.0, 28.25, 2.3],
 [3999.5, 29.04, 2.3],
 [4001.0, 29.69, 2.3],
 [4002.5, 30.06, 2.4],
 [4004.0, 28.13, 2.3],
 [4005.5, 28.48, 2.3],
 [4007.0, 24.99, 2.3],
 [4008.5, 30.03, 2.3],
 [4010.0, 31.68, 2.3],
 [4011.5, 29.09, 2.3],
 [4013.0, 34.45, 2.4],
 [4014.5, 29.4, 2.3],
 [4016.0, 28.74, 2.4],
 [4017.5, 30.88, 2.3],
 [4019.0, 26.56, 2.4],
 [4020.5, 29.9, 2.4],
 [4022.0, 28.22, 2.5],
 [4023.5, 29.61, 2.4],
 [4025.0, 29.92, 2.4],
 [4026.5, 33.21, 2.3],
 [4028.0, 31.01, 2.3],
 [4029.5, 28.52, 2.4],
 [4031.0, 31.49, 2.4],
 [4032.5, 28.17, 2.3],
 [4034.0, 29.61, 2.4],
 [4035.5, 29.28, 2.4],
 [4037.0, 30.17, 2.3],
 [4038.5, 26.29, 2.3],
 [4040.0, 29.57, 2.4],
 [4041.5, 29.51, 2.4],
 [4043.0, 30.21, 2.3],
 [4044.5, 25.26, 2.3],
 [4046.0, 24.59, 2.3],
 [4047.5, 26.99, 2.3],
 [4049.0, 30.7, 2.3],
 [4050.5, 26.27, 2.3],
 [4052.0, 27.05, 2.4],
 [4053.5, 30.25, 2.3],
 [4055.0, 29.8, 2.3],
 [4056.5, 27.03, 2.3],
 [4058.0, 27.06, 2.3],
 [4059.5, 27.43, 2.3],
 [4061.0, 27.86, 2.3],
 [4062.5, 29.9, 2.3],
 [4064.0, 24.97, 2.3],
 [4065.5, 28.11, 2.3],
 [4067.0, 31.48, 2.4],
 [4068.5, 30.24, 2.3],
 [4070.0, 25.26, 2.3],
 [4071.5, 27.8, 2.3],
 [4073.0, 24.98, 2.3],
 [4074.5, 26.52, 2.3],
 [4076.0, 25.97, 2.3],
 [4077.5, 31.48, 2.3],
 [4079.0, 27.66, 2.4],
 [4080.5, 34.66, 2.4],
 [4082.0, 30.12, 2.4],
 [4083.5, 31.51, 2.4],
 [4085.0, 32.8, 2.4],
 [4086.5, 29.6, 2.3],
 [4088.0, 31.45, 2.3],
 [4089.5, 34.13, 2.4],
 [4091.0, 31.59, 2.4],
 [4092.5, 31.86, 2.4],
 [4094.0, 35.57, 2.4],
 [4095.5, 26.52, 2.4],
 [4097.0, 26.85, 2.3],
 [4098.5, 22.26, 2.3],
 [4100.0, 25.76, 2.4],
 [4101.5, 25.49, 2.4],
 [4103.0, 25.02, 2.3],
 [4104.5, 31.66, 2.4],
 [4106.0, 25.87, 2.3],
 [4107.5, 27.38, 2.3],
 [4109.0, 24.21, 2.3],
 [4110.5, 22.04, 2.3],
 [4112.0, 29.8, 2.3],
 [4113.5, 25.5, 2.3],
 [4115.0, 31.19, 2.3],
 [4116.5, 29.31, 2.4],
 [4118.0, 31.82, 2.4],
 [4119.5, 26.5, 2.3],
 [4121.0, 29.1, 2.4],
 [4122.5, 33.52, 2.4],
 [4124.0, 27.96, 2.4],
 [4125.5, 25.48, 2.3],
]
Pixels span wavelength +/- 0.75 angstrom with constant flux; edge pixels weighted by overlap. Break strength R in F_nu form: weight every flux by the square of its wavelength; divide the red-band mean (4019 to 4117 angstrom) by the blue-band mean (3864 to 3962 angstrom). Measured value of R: 1.8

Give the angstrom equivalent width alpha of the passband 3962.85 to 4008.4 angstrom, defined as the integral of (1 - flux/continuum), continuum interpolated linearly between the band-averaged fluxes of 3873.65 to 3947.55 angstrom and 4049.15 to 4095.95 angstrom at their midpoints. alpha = 2.1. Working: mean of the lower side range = 17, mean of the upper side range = 29.3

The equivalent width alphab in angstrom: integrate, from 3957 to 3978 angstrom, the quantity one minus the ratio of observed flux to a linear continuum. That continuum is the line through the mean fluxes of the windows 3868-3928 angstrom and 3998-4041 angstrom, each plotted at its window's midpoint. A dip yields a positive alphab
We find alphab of 9.1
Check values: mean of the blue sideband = 18.1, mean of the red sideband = 29.5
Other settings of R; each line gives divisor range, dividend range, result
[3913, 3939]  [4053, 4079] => 1.98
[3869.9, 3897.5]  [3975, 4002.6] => 1.68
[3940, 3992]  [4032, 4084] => 1.60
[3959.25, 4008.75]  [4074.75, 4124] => 1.43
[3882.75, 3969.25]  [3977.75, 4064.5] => 1.69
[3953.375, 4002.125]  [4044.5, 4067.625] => 1.42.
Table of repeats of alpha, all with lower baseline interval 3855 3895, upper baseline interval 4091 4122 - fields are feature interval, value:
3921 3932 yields 2.4 angstrom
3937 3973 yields 6.5 angstrom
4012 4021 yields -2.7 angstrom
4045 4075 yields -2.8 angstrom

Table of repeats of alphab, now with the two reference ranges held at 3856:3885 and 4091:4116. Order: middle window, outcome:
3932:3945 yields 4.5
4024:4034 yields -3.0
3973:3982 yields 0.2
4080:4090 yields -2.1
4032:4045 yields -2.6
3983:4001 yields -4.1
